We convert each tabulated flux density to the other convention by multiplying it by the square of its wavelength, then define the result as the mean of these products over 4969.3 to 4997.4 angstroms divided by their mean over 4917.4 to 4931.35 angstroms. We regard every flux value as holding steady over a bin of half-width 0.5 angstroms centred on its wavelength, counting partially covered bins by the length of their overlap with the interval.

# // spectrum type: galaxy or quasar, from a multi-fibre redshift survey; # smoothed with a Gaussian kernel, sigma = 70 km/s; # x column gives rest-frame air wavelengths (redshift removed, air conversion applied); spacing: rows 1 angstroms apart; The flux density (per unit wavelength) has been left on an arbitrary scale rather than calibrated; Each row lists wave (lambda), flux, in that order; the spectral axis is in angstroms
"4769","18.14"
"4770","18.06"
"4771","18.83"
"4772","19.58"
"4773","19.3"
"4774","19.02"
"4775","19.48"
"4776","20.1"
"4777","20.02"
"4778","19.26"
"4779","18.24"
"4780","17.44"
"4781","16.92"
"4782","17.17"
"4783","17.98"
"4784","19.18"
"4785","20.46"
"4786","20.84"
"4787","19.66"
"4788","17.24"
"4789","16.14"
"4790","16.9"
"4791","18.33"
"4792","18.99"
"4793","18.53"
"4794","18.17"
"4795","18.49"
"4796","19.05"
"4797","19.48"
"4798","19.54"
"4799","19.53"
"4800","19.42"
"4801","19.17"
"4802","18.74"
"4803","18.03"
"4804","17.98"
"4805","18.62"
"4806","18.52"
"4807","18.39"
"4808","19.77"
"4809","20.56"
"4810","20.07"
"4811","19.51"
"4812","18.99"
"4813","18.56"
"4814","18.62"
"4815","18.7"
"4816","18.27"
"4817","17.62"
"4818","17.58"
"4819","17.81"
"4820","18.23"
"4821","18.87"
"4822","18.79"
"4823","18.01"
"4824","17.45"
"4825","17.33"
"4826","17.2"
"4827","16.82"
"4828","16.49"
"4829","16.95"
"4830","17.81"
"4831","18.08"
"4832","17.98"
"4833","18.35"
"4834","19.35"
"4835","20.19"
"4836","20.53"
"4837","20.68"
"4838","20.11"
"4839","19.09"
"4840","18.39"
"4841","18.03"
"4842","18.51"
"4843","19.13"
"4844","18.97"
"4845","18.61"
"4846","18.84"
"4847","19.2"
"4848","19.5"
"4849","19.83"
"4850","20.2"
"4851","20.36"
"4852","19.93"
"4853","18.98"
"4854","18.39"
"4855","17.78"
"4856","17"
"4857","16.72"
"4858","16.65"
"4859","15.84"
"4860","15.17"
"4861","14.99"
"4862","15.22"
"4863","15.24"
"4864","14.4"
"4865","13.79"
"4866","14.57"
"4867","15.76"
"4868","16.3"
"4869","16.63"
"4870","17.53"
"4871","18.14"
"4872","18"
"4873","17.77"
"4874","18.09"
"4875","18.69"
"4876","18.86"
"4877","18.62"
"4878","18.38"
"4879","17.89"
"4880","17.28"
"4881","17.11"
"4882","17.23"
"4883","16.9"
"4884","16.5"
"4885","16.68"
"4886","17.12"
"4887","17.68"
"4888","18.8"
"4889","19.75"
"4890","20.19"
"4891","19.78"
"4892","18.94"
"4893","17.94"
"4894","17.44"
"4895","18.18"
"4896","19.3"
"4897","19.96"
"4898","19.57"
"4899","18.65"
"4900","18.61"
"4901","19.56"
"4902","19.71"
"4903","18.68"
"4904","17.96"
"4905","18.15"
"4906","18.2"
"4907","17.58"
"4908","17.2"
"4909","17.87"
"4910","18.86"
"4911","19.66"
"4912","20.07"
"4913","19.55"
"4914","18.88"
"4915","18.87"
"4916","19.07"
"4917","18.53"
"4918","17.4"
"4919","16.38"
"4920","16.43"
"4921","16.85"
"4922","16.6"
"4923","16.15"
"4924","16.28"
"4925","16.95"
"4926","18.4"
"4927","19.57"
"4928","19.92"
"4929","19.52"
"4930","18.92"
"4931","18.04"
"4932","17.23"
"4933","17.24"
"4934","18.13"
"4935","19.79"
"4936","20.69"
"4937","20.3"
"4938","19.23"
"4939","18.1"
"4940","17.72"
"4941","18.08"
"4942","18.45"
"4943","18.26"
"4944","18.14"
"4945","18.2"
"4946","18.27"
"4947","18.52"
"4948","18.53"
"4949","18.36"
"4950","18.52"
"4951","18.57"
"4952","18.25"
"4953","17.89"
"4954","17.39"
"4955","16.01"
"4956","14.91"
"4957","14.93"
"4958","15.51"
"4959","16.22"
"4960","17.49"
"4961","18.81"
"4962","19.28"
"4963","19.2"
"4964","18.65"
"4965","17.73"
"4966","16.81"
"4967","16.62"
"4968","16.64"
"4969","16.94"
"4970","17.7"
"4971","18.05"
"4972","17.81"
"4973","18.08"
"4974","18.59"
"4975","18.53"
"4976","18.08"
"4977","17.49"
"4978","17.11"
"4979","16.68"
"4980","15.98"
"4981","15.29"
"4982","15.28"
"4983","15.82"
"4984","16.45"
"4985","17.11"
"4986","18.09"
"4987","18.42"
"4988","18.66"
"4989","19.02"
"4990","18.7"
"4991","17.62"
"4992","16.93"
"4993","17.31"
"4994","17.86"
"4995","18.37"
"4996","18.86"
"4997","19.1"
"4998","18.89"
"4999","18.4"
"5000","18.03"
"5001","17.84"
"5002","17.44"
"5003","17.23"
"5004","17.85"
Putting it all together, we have 1.0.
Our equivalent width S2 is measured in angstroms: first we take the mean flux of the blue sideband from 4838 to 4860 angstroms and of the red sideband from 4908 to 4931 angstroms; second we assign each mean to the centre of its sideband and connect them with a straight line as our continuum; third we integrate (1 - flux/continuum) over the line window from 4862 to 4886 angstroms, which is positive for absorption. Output 1.91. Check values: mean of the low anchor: 18.5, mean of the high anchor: 18.2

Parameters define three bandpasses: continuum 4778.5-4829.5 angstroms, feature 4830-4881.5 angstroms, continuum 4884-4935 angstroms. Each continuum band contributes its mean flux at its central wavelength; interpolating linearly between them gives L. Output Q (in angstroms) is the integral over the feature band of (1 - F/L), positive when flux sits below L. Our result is 1.30 angstroms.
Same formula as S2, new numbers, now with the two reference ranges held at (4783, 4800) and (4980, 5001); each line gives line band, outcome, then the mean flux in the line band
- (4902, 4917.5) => -0.45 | 18.6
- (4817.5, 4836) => 0.55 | 18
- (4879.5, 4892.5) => 0.18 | 18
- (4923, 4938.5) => -0.51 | 18.6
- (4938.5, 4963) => 0.25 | 17.7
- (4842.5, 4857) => -0.41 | 19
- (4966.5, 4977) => 0.05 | 17.7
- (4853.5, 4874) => 2.27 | 16.3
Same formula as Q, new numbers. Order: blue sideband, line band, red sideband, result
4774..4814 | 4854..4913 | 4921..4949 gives 2.5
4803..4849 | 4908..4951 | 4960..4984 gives -1.4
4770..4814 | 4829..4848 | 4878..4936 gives -0.4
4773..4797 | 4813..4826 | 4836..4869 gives 0.1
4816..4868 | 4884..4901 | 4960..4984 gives -0.9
